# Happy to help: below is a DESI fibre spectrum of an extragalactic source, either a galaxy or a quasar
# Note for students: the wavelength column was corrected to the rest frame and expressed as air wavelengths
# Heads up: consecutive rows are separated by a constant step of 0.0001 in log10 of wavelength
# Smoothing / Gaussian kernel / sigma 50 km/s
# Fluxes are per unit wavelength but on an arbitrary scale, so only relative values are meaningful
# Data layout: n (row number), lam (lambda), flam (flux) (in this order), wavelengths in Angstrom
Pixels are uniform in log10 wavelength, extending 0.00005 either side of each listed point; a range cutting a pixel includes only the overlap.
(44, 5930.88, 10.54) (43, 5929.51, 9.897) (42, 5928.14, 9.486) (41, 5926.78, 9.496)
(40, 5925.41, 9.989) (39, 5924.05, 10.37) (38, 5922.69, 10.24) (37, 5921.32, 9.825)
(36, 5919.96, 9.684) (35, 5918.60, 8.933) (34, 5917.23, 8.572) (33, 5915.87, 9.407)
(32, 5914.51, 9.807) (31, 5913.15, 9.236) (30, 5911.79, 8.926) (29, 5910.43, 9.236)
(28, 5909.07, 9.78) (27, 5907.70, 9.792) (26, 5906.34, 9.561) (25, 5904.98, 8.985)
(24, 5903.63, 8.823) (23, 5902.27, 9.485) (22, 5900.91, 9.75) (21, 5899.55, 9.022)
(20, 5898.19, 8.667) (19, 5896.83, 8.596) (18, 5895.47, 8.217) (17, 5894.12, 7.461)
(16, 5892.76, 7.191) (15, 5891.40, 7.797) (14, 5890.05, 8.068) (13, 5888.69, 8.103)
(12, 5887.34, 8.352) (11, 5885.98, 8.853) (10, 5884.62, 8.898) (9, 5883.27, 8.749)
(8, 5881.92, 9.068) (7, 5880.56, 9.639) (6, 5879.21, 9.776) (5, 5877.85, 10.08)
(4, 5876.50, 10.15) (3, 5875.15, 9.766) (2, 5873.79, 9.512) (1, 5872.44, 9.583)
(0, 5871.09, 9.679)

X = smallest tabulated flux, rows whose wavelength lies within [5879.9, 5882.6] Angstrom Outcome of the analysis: 9.068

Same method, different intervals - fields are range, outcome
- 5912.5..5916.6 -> 9.236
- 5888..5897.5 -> 7.191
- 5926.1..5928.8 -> 9.486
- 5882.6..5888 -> 8.352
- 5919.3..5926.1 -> 9.684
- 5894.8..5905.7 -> 8.217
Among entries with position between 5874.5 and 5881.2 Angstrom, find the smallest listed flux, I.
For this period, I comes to 9.639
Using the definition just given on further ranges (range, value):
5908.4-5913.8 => 8.926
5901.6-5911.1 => 8.823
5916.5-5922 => 8.572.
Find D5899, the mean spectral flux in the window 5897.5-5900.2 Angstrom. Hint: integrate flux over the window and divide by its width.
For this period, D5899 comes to 8.83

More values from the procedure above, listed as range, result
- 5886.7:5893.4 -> 7.91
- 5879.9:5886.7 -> 9.03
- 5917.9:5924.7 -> 9.8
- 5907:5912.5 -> 9.42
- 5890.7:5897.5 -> 7.86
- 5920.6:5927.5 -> 9.99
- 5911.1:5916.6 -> 9.35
